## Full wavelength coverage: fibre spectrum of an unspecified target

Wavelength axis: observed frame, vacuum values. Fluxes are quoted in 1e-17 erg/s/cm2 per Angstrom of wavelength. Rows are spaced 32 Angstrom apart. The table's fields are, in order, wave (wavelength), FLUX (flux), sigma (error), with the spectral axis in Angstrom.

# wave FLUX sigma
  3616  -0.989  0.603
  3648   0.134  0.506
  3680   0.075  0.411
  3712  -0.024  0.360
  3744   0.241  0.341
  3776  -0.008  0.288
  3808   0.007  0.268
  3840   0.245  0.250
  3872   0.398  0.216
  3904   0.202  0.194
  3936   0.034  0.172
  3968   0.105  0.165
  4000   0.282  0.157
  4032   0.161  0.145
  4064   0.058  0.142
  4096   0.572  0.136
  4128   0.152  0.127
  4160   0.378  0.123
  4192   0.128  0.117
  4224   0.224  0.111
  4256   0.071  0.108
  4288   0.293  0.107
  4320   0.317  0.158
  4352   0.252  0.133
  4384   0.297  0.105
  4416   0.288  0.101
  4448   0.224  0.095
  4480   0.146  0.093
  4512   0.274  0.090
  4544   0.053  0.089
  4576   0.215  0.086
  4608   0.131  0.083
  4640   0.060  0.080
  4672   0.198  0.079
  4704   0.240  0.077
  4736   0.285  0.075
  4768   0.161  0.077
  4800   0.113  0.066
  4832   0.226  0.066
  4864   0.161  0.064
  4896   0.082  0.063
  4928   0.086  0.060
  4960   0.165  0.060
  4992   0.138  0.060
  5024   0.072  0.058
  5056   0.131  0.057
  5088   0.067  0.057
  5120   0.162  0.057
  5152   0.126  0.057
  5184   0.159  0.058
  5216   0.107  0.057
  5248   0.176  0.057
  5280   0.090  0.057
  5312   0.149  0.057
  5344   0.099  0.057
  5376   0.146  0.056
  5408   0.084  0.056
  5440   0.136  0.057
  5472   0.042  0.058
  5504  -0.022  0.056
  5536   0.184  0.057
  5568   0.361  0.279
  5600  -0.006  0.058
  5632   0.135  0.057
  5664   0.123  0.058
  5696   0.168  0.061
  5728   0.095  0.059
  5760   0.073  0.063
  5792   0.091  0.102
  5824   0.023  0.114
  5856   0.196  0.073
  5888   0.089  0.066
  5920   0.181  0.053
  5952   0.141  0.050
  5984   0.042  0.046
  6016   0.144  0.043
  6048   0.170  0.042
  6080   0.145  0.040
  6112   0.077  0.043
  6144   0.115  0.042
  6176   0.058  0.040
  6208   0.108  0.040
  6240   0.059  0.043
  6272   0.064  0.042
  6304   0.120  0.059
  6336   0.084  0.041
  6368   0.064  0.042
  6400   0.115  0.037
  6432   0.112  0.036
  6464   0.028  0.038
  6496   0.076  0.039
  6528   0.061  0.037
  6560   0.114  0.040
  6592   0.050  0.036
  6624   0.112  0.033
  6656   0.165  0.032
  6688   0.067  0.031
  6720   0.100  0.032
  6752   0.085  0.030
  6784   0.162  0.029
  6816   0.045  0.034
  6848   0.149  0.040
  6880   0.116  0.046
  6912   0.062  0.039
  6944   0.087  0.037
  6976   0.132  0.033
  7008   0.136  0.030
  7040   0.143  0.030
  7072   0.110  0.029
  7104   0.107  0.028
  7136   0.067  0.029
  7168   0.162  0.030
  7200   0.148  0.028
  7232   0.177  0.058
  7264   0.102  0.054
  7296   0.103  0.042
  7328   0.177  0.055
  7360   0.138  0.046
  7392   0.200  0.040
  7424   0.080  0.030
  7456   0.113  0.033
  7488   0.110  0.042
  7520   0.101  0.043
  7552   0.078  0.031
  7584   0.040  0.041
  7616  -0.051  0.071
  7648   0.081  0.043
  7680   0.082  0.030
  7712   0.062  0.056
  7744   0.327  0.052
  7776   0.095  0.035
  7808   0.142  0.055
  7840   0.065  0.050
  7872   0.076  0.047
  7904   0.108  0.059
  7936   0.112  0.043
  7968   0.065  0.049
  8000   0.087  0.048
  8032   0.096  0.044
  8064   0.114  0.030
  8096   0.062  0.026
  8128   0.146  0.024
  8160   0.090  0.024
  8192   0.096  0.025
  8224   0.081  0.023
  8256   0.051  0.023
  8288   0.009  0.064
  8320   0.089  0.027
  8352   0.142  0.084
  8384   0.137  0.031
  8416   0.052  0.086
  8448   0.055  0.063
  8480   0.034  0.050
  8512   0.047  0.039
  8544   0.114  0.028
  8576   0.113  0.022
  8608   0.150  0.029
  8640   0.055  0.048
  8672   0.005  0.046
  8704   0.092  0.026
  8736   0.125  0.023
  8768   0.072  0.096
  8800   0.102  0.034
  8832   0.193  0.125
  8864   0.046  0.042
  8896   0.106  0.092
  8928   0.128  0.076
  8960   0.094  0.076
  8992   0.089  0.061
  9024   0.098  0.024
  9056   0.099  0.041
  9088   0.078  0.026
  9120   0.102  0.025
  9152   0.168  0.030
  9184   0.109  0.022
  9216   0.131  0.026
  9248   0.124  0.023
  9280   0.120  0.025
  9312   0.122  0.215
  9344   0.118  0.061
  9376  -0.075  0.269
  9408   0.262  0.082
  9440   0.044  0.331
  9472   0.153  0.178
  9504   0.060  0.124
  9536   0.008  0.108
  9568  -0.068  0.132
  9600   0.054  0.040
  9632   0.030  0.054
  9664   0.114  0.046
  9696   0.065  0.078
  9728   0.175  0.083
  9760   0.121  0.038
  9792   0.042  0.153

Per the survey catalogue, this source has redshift 1.079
